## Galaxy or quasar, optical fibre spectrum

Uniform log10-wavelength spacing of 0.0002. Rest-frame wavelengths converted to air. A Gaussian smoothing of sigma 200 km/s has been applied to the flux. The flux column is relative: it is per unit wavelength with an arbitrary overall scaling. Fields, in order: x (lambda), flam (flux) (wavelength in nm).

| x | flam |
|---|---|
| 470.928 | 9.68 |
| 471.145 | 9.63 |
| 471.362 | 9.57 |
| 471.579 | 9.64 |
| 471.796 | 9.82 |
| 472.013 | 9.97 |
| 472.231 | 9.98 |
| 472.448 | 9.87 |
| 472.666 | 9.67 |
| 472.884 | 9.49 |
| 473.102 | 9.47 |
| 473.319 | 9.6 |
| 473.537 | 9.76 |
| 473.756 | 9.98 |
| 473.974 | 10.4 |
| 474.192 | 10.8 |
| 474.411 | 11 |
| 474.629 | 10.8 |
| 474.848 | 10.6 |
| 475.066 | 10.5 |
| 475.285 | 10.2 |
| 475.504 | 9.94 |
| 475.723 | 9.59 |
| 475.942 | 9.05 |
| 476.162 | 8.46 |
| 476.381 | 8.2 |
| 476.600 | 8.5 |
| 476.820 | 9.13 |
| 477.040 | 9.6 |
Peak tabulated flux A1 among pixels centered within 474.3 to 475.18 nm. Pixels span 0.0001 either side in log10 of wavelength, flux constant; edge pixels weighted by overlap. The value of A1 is 11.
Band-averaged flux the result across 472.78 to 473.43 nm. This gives 9.53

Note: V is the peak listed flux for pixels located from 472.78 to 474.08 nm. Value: 10.4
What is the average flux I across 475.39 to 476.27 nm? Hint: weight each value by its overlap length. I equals 9.26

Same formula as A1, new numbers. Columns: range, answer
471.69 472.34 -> 9.98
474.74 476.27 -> 10.6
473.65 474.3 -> 10.8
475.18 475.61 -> 10.2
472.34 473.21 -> 9.87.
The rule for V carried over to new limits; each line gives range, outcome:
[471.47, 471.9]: 9.82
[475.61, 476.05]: 9.59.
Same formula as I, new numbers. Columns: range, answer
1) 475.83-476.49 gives 8.57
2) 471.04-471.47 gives 9.6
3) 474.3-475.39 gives 10.6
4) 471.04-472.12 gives 9.73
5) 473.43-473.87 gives 9.86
